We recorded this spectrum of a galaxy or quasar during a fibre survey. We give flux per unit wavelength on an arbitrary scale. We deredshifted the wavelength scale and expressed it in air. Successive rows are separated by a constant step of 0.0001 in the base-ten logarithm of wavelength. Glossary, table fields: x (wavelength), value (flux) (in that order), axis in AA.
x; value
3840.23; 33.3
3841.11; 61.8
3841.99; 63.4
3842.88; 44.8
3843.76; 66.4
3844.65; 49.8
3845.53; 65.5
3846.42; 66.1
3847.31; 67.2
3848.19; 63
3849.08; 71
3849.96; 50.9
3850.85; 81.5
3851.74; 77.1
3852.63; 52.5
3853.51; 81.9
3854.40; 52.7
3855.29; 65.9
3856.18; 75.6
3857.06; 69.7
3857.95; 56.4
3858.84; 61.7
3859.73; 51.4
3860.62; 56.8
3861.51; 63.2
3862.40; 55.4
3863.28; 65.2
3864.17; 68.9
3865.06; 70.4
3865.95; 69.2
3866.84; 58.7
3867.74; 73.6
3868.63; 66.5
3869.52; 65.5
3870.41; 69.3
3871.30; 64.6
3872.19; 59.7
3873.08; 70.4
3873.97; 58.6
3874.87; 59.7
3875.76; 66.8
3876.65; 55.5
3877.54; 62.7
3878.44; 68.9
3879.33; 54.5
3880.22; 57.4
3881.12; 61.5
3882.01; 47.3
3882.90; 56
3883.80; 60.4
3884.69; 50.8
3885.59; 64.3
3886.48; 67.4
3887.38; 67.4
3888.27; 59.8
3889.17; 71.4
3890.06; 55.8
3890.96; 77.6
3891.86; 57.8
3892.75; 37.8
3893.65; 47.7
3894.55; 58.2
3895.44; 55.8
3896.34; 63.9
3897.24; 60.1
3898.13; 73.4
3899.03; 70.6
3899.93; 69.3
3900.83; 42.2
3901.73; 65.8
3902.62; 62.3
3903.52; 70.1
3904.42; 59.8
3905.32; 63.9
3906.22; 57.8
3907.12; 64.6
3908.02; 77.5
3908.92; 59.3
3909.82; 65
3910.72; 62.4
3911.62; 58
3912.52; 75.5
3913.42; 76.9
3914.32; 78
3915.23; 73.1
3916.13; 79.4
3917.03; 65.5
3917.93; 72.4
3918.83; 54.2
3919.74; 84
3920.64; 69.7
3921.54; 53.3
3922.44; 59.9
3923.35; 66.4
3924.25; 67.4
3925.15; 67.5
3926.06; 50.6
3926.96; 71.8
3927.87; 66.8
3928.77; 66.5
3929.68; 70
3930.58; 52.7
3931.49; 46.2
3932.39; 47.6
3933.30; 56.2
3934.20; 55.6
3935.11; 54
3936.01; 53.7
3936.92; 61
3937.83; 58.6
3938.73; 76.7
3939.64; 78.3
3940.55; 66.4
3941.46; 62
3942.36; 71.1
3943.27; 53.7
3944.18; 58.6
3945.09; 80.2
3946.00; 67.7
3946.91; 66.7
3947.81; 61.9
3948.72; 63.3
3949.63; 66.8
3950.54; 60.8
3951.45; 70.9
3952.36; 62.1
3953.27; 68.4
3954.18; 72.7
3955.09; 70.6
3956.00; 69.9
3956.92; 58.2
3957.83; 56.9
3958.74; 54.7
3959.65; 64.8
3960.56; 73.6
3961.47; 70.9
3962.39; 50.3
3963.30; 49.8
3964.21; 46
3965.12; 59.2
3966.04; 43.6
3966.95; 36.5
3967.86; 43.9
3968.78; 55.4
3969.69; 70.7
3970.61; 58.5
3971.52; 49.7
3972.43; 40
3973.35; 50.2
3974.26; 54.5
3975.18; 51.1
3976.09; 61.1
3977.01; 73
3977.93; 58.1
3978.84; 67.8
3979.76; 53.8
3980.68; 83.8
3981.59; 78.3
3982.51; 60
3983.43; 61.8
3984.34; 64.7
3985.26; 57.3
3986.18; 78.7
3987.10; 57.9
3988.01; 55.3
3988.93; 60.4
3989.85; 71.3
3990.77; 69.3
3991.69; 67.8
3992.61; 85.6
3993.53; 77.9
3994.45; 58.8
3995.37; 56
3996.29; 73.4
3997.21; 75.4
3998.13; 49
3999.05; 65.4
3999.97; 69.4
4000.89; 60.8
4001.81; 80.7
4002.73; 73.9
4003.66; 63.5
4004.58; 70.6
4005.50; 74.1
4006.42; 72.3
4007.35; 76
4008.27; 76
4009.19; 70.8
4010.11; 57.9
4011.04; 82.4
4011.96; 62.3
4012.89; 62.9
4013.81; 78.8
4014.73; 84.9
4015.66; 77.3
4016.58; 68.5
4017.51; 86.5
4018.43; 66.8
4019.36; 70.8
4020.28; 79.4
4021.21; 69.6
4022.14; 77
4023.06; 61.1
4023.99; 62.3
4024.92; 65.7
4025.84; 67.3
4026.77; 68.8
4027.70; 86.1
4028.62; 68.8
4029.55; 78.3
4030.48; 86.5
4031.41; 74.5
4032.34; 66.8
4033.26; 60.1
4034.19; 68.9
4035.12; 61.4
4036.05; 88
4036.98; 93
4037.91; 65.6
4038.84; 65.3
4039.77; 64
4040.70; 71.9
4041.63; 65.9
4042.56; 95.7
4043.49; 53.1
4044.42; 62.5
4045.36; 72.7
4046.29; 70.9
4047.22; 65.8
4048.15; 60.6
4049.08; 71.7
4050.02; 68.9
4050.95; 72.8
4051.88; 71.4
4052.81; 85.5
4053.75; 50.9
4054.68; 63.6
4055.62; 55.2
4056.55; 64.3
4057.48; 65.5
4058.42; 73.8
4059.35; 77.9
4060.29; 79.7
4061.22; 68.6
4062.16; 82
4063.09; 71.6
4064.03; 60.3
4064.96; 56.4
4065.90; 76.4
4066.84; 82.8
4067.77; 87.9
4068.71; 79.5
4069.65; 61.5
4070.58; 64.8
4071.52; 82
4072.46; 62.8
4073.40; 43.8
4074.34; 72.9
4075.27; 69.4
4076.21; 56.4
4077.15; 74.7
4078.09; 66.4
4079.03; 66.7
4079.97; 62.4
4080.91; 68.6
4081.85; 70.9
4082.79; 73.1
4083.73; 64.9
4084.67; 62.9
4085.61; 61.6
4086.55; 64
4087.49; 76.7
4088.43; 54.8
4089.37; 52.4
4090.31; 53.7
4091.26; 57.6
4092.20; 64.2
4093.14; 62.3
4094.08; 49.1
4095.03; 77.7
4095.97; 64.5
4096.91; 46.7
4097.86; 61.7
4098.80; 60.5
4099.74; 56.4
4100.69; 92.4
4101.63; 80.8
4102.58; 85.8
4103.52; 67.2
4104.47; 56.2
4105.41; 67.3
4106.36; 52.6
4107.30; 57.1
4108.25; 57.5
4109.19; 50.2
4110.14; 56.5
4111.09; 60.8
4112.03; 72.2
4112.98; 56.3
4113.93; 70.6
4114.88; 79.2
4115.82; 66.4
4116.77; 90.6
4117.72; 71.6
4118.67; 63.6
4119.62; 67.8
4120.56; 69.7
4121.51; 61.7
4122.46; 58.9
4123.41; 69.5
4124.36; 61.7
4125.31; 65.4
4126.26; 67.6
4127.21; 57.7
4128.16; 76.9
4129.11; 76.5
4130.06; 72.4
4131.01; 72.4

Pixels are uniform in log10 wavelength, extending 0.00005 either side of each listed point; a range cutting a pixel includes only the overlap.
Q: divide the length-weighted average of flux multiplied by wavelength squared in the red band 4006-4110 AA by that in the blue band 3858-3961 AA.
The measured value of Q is 1.16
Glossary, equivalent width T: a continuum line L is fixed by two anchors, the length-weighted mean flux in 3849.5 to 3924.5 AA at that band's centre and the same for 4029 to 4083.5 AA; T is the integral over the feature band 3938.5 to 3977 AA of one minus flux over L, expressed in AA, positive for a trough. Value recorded 3.2 AA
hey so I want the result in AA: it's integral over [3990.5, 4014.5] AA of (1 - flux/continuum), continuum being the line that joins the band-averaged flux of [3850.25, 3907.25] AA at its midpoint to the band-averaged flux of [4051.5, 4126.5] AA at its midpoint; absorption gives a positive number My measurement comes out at -1.8 AA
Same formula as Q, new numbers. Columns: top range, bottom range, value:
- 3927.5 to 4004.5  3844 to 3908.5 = 1.04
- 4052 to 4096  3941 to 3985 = 1.16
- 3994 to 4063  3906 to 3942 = 1.15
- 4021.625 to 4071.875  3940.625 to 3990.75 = 1.20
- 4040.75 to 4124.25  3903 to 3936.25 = 1.13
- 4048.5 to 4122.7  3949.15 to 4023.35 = 1.07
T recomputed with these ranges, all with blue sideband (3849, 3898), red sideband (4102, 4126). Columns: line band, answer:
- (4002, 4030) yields -3.4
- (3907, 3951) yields -1.2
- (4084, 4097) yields 0.8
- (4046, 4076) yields -2.1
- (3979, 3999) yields -0.8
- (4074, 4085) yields -0.4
